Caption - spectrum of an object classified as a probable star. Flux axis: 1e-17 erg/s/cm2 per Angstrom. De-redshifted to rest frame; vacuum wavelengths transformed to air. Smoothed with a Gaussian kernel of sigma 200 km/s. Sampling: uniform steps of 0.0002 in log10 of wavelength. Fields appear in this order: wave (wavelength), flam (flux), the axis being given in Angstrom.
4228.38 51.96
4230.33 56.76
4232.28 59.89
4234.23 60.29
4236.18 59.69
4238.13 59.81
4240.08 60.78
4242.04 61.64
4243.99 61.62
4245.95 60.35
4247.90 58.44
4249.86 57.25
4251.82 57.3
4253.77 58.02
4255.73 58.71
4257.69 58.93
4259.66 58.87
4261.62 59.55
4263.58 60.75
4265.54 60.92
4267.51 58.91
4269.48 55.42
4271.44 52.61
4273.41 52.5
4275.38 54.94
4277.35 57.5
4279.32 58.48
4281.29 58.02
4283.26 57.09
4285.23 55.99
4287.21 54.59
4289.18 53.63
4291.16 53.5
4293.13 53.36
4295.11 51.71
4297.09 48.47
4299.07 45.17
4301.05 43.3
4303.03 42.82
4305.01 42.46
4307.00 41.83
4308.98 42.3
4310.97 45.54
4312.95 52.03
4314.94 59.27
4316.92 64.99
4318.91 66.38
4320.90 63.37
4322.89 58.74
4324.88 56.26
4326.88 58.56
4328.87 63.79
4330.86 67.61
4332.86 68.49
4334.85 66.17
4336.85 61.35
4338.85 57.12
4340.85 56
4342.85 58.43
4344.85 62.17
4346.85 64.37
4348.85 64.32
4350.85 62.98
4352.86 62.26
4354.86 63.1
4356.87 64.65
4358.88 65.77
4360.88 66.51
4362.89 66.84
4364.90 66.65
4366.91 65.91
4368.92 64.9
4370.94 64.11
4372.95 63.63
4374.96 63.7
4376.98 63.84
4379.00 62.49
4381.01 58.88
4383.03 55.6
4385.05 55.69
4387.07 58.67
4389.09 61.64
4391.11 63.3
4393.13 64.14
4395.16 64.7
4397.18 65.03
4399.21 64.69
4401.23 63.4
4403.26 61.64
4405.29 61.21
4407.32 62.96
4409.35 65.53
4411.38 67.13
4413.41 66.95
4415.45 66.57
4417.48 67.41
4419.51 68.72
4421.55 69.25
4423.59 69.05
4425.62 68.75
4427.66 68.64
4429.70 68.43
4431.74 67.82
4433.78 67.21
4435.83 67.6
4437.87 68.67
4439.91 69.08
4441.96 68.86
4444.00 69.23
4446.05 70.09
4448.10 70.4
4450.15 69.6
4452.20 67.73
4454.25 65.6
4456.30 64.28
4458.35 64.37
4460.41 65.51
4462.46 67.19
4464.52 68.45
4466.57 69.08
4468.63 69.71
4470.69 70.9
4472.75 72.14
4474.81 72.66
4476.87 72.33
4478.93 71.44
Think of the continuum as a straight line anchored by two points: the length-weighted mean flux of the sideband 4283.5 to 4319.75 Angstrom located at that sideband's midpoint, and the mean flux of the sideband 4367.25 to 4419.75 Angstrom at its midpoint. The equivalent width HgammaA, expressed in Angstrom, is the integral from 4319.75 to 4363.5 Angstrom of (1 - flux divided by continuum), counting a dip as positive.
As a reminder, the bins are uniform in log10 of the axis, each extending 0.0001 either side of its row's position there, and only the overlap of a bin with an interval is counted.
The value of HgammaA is -4.9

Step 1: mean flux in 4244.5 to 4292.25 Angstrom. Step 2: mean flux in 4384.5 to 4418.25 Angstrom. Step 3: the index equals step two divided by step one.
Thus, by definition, 1.11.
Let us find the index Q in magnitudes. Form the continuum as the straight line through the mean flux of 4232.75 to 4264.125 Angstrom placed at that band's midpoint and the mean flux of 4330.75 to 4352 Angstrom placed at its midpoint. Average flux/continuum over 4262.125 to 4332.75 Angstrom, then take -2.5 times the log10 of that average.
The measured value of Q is 0.12 mag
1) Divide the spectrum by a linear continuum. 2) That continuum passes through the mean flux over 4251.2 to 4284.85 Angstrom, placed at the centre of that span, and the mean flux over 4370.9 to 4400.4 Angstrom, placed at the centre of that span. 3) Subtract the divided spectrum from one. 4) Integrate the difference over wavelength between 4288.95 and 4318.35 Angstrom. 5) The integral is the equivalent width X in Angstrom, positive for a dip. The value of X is 4.7 Angstrom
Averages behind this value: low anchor 57.5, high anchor 62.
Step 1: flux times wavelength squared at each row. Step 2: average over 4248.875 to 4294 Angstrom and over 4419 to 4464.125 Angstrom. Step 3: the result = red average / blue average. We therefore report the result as 1.29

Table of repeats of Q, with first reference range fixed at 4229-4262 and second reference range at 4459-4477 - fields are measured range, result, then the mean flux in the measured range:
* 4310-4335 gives 0.036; 60.7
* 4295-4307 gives 0.347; 44.9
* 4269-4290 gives 0.097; 55.6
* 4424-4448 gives -0.010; 68.7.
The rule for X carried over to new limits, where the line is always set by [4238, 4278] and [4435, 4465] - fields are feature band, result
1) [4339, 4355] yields 0.3 Angstrom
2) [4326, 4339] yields -0.4 Angstrom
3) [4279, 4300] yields 2.2 Angstrom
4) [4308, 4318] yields 1.3 Angstrom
